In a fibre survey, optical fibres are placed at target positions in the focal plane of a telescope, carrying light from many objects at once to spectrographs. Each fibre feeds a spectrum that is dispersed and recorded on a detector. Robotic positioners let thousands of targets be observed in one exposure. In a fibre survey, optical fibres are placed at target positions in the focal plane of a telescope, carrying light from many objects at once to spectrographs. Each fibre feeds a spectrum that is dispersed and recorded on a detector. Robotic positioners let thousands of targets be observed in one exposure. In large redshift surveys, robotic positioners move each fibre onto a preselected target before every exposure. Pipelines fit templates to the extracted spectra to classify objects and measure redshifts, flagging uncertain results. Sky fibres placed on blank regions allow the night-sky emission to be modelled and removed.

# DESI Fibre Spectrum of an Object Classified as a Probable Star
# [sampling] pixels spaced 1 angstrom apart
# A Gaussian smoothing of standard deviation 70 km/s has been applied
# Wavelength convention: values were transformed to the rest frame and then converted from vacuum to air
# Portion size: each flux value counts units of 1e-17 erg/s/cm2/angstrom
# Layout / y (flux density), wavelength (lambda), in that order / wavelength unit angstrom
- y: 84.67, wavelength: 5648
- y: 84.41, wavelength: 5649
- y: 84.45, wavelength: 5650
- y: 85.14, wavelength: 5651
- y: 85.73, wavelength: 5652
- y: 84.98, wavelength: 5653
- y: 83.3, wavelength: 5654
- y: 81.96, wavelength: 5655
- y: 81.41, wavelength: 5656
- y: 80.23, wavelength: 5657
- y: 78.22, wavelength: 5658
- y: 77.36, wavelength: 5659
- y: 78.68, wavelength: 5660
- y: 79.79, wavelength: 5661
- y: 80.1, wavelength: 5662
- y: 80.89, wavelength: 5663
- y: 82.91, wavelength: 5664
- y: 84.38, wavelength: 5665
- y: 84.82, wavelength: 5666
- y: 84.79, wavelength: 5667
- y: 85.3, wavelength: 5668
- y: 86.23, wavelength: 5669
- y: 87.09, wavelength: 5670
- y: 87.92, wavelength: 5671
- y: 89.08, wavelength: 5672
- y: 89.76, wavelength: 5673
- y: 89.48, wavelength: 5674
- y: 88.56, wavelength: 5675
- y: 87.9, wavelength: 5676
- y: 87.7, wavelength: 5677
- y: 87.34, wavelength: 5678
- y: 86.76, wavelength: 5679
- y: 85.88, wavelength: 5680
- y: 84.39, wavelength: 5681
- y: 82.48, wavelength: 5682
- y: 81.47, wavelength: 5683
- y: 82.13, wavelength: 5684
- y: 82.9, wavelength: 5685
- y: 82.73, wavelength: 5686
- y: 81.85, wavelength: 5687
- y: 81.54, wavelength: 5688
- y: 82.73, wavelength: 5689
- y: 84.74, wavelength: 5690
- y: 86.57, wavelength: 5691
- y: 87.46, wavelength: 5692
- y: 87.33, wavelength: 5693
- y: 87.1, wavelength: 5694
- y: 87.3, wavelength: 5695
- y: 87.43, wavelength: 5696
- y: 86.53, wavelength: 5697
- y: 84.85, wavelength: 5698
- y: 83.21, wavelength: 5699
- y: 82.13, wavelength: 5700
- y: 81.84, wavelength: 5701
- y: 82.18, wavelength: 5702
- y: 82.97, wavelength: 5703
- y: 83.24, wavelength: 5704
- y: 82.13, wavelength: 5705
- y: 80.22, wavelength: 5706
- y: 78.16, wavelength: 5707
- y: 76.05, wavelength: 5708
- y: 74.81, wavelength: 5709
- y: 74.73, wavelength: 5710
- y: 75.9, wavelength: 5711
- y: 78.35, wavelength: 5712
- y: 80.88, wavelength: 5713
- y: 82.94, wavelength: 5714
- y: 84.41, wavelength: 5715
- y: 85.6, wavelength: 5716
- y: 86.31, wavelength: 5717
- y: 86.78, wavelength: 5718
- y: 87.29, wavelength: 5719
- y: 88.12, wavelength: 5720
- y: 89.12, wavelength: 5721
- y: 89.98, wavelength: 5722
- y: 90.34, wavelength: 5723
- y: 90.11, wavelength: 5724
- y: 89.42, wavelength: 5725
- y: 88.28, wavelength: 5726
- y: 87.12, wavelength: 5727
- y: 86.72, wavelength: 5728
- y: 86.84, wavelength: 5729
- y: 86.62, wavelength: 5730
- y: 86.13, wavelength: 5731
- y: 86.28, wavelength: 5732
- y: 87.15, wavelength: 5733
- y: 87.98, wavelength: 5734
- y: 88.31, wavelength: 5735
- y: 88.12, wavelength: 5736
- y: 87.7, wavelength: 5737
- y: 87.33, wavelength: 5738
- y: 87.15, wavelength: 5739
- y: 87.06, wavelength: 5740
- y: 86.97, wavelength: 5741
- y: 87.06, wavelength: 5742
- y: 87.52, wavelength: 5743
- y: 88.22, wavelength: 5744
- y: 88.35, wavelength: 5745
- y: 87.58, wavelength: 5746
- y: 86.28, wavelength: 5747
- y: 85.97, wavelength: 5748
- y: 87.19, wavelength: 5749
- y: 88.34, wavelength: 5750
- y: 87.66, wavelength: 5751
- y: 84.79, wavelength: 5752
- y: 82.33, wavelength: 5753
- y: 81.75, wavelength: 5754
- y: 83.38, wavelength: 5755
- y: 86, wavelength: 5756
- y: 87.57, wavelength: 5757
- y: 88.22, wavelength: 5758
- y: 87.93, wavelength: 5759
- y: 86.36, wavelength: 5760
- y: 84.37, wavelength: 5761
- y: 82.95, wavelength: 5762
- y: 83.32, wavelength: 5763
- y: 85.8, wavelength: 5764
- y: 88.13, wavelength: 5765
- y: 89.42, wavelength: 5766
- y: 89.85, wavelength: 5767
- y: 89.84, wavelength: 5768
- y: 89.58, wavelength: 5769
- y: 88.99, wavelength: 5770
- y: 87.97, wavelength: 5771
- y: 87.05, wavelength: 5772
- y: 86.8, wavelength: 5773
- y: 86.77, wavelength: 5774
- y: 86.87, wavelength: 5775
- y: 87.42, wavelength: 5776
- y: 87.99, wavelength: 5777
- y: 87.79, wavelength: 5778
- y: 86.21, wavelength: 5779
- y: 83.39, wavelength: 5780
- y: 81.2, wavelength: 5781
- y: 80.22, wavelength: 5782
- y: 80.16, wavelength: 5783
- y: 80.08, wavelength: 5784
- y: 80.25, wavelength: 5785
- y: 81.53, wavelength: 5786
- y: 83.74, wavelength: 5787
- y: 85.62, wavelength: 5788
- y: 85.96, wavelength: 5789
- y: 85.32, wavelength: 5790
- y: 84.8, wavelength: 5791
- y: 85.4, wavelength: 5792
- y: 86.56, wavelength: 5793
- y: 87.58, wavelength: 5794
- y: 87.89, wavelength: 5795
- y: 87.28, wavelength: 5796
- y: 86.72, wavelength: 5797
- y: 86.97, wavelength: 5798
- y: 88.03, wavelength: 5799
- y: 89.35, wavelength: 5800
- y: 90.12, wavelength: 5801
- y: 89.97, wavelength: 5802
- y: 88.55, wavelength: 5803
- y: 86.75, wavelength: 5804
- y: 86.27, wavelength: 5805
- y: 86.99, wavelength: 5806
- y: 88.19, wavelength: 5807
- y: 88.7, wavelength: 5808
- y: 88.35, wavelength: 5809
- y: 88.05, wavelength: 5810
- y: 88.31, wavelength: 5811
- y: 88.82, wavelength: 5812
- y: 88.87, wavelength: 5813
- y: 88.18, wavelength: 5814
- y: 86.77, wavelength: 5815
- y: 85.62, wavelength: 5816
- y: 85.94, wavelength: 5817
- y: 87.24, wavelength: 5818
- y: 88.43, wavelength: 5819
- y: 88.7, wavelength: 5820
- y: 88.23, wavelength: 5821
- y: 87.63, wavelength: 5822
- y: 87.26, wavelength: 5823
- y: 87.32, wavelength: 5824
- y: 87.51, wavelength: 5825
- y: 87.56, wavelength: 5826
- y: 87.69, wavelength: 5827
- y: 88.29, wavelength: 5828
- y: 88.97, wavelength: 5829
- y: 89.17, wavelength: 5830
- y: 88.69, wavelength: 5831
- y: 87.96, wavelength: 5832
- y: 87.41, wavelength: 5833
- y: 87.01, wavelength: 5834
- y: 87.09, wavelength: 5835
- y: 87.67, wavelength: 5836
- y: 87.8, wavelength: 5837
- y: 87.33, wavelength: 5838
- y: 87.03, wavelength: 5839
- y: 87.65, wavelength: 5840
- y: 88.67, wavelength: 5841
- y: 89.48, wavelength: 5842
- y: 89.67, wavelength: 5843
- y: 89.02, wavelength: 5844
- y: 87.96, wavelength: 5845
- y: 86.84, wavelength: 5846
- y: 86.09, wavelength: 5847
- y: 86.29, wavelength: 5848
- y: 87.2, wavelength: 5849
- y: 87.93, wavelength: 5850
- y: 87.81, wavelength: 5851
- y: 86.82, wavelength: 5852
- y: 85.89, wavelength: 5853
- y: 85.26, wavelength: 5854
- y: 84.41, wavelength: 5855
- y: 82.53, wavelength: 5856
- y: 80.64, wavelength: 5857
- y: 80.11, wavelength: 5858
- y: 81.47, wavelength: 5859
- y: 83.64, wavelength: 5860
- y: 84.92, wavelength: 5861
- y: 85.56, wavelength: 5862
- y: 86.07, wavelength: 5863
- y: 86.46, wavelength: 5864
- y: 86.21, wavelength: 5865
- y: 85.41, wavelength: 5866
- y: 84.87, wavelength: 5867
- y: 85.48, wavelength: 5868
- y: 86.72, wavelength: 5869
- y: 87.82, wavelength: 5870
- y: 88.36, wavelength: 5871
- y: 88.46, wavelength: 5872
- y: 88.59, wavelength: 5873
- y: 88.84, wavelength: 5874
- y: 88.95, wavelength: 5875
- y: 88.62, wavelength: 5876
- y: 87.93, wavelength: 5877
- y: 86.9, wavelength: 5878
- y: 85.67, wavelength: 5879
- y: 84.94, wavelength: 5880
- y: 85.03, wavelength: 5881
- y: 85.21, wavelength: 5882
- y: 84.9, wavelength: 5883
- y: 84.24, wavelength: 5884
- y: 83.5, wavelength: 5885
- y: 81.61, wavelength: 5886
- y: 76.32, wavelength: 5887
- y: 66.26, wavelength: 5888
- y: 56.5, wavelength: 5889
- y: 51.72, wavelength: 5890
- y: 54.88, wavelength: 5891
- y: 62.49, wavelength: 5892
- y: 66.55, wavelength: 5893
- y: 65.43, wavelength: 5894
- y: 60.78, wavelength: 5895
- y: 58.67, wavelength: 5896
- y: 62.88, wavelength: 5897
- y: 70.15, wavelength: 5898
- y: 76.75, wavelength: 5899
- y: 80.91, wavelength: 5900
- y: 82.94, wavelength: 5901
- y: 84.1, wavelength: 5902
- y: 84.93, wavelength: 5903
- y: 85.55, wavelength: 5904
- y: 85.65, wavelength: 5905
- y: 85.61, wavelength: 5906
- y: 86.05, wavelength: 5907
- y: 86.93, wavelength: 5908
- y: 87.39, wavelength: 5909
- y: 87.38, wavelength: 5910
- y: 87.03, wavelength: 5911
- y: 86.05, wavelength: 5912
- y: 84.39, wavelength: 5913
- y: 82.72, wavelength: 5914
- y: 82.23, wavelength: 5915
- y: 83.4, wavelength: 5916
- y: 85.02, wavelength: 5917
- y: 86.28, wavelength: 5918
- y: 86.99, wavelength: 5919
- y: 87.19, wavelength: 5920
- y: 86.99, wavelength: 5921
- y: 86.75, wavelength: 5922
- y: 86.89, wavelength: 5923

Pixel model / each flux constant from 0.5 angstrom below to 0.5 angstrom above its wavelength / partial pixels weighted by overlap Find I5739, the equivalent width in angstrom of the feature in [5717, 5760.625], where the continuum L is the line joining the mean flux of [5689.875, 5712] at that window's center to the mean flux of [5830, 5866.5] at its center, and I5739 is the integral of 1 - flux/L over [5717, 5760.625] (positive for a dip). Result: -1.9 angstrom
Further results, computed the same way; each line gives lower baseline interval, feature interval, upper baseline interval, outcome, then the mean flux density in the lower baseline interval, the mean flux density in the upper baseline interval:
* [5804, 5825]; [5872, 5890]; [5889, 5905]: -2.1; 87.7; 70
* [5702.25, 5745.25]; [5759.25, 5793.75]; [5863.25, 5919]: -0.7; 85.2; 80.6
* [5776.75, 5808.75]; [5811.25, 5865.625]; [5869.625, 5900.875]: -3.7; 85.8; 76.8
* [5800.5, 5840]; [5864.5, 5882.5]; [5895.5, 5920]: -0.5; 87.9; 82.2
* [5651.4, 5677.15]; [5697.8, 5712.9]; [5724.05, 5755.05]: 1.0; 84.1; 86.9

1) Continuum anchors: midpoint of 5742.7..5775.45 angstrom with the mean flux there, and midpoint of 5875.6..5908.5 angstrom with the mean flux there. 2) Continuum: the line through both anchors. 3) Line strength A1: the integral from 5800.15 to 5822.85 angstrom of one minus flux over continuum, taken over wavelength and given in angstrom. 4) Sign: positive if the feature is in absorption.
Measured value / -1.4 angstrom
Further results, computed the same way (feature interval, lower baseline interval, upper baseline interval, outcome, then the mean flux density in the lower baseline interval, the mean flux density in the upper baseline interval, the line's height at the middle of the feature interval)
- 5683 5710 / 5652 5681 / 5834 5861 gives 0.6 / 84.4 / 86.2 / 84.7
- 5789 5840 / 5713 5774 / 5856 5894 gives -2.4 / 87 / 80.9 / 83.7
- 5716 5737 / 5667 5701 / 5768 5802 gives -0.5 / 85.6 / 85.9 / 85.7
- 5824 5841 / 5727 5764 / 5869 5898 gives -1.6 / 86.5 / 76.9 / 80.5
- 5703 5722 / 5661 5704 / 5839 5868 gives 0.7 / 84.9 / 85.9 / 85.1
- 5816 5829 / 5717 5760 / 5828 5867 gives -0.1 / 87.2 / 86.5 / 86.6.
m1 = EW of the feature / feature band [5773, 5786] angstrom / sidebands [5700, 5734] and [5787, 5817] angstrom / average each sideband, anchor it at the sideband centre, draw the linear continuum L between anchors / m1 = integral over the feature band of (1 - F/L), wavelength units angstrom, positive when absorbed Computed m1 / 0.4 angstrom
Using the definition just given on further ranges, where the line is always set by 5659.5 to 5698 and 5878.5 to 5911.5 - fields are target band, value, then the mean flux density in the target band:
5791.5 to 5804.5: -1.19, 87.8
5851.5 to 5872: -1.87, 85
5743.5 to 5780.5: -2.22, 86.7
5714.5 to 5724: -0.48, 87.7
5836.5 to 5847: -1.25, 88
